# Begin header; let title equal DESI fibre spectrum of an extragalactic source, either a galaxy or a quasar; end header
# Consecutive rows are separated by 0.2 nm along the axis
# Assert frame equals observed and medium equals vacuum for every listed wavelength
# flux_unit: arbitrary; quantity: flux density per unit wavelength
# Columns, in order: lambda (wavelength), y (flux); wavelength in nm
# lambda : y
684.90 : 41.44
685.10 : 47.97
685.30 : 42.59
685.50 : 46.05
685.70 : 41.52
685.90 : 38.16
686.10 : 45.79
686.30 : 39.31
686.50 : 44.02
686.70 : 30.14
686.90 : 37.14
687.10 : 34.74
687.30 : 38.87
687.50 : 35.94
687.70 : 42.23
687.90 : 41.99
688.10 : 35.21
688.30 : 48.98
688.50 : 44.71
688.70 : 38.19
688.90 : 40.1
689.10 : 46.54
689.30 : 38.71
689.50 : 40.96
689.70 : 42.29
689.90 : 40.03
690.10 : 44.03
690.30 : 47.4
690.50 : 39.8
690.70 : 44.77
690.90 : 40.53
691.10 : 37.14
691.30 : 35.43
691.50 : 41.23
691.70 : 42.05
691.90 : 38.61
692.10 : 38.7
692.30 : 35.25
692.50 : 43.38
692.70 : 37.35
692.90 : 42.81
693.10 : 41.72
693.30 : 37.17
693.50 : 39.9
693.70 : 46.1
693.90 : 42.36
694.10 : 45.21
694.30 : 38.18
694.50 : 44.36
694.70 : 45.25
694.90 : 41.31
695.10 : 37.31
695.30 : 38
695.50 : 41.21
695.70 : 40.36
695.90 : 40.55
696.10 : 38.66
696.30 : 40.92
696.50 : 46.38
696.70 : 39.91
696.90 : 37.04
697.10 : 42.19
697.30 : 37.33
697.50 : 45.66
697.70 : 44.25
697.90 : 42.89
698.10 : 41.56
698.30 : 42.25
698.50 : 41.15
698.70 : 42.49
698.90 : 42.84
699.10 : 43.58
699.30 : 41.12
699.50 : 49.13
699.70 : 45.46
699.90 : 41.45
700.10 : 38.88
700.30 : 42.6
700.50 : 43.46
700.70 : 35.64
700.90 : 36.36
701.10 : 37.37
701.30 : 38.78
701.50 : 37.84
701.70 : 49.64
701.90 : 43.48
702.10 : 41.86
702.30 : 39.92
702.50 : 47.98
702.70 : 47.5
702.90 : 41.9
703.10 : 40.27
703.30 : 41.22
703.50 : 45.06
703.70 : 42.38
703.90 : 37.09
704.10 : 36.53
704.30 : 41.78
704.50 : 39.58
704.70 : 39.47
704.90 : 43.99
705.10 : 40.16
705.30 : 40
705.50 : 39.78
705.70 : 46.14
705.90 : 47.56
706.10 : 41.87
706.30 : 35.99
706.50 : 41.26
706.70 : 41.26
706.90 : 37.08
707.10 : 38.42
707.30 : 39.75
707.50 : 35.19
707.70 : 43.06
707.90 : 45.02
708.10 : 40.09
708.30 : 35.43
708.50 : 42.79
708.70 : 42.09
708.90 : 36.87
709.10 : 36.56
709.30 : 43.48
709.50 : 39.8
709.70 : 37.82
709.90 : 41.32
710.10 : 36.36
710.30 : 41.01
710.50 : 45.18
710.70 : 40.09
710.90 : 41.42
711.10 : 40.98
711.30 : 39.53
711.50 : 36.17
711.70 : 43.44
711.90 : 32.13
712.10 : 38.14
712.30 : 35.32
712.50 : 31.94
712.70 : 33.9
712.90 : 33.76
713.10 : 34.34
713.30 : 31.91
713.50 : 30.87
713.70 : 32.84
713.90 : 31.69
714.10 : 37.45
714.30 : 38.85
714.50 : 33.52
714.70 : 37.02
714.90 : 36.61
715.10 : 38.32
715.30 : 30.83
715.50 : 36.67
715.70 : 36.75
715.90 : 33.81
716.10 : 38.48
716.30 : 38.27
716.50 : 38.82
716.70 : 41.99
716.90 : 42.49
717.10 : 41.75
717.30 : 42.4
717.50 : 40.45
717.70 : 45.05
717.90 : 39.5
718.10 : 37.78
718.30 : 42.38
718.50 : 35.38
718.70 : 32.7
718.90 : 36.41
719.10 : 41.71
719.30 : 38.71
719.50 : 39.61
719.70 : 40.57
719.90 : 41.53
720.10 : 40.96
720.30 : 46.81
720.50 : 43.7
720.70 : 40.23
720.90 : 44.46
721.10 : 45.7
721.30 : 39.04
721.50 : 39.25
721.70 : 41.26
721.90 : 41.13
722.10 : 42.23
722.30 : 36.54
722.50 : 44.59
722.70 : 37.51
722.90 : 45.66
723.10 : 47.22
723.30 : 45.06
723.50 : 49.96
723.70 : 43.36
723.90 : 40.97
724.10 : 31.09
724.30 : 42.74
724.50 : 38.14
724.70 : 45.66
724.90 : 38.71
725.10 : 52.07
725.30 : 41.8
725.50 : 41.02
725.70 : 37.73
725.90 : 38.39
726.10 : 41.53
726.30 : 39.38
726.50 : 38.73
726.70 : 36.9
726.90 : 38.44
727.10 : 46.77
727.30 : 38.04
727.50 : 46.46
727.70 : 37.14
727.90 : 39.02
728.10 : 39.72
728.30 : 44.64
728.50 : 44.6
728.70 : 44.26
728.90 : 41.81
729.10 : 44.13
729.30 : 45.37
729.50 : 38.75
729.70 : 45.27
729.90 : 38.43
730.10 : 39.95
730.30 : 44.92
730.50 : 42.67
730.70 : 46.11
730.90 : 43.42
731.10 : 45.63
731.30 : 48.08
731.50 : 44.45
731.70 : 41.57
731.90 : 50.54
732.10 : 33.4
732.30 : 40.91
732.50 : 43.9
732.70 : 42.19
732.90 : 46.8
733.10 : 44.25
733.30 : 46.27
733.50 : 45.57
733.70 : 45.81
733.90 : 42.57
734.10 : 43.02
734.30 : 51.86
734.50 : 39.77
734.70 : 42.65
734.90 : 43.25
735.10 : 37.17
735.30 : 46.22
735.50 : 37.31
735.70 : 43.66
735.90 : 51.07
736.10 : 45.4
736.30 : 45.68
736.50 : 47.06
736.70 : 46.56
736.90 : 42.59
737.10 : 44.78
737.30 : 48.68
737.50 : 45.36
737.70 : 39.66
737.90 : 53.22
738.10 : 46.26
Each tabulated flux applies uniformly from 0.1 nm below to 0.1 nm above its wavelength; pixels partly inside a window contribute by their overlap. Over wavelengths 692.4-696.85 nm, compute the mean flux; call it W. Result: 41.2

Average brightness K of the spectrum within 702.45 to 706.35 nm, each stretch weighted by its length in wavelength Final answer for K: 41.8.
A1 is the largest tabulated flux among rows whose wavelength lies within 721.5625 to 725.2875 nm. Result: 52.07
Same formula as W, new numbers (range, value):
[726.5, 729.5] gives 41.7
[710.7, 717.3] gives 36.7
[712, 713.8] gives 33.7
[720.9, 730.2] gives 41.7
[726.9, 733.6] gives 43.1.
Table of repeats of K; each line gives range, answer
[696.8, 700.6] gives 42.4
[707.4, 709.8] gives 39.9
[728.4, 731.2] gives 43.2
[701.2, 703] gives 43.2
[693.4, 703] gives 41.9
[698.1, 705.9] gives 41.8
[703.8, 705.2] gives 39.8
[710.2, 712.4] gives 39.4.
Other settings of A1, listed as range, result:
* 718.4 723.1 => 47.22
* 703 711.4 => 47.56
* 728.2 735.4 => 51.86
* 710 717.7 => 45.18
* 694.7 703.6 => 49.64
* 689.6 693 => 47.4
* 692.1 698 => 46.38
